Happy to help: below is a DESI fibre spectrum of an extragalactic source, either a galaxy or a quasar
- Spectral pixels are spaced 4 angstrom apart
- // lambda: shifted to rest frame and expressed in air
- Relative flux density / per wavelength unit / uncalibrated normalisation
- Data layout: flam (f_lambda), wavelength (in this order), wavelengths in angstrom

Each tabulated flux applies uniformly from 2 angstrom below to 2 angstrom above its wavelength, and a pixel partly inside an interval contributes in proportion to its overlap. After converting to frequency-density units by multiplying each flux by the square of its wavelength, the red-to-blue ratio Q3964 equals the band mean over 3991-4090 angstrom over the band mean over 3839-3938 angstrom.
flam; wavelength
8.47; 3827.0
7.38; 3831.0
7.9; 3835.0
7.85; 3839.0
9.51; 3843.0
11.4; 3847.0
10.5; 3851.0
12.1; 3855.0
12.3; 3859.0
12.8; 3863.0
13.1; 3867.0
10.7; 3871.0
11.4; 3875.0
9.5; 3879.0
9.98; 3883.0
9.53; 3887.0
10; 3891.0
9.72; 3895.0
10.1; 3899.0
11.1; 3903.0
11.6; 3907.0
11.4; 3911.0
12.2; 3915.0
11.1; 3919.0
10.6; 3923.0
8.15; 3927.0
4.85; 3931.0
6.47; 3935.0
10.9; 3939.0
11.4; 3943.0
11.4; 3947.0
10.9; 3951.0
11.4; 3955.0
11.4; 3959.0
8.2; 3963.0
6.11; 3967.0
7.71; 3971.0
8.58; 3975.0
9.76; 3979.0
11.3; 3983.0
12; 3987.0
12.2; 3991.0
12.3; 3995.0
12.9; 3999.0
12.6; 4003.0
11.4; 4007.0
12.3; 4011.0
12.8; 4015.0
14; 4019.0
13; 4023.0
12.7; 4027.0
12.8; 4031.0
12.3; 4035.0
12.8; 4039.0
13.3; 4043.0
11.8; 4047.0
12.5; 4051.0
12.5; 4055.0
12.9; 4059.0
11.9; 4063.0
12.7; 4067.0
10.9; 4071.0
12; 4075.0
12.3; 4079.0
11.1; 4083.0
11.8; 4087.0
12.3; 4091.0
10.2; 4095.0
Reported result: 1.29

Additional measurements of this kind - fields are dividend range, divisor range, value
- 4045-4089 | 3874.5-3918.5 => 1.24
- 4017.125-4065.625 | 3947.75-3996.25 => 1.29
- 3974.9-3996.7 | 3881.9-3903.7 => 1.17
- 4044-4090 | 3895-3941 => 1.32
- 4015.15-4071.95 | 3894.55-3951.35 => 1.33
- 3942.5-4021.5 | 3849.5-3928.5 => 1.06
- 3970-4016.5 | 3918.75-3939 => 1.43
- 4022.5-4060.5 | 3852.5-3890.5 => 1.23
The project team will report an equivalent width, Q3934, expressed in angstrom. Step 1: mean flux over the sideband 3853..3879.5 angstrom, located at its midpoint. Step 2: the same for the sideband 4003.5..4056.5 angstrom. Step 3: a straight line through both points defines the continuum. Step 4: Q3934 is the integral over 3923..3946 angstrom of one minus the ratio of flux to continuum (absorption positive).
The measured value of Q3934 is 6.59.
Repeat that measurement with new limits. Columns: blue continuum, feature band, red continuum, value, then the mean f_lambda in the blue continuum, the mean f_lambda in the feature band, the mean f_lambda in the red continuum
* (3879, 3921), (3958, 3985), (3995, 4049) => 6.6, 10.6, 8.92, 12.7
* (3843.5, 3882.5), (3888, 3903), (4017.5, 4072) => 2.0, 11.4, 10.1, 12.6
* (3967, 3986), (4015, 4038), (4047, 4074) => -4.2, 9.14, 12.9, 12.2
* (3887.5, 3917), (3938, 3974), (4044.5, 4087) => 4.3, 10.8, 9.87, 12.1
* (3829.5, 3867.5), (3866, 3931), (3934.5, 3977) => -2.4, 10.4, 10.4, 9.6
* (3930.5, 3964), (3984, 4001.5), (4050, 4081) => -2.4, 9.92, 12.3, 12.2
